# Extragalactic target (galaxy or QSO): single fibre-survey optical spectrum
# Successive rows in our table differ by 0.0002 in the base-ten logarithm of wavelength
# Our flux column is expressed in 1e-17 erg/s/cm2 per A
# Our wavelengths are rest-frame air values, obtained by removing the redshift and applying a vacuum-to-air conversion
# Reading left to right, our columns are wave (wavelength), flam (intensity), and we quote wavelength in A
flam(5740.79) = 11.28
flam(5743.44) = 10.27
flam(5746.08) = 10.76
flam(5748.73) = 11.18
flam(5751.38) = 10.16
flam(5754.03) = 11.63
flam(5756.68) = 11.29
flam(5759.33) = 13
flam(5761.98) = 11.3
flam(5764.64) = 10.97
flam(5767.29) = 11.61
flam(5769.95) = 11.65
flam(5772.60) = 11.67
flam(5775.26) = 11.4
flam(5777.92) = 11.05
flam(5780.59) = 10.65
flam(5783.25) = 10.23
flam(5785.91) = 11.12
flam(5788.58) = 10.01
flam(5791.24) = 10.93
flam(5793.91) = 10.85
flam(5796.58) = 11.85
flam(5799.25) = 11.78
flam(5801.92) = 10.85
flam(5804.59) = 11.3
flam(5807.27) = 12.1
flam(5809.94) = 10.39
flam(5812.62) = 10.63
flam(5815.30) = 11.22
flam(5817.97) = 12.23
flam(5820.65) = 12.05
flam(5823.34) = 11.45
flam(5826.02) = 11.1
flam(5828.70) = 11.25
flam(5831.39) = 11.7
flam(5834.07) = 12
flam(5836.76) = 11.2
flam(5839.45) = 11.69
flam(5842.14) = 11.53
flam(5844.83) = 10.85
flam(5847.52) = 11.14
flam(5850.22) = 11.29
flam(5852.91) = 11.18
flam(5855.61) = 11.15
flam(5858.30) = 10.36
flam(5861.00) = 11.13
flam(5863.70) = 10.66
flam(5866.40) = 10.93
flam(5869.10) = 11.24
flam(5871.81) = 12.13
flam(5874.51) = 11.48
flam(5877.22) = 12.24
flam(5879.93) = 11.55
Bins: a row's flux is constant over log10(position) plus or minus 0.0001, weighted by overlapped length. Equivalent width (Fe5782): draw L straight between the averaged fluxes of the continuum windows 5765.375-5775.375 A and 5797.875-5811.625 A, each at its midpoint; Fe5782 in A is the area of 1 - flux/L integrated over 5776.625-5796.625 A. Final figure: 1.2 A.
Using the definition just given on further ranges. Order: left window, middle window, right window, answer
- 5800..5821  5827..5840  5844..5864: -0.5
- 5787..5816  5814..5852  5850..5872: -1.4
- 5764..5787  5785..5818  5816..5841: 0.7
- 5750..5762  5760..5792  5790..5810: 0.9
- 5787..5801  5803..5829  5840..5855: -0.6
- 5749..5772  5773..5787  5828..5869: 0.6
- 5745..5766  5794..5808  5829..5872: -0.3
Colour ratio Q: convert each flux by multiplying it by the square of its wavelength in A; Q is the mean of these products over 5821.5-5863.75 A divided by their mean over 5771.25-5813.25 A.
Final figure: 1.04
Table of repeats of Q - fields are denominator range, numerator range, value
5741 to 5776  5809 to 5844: 1.03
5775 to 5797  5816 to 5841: 1.09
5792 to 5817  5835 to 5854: 1.02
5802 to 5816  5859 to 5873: 1.03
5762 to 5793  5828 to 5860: 1.05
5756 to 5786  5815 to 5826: 1.05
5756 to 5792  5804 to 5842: 1.04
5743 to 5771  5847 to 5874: 1.02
